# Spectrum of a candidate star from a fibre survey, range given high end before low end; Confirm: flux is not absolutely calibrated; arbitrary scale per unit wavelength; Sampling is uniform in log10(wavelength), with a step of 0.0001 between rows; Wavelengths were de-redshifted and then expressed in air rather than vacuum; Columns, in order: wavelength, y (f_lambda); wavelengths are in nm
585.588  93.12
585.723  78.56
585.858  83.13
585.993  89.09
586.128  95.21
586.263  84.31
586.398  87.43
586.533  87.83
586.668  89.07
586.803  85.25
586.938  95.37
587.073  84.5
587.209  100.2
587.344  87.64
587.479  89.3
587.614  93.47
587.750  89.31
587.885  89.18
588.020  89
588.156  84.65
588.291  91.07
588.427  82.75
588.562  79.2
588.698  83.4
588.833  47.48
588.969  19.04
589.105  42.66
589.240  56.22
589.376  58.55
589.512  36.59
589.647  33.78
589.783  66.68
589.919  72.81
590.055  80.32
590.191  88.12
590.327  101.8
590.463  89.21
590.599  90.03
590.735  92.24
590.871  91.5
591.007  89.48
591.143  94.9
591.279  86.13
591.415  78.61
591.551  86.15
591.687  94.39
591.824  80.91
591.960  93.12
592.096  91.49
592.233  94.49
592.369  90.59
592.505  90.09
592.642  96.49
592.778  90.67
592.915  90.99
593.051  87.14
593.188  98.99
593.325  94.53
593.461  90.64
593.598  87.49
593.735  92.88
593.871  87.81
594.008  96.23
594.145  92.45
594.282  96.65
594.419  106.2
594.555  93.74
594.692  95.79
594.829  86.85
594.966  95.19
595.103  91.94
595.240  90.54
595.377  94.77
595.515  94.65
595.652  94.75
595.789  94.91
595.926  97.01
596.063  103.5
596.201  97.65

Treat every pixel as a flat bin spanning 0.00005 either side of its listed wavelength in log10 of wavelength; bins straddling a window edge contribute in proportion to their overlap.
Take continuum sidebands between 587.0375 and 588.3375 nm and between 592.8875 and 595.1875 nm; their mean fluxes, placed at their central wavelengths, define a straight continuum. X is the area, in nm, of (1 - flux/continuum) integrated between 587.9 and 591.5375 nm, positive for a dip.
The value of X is 0.66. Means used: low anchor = 89.9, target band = 74.5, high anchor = 93.3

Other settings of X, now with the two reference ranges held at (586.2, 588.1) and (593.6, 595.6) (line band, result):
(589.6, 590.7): 0.15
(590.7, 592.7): 0.05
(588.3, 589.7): 0.54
